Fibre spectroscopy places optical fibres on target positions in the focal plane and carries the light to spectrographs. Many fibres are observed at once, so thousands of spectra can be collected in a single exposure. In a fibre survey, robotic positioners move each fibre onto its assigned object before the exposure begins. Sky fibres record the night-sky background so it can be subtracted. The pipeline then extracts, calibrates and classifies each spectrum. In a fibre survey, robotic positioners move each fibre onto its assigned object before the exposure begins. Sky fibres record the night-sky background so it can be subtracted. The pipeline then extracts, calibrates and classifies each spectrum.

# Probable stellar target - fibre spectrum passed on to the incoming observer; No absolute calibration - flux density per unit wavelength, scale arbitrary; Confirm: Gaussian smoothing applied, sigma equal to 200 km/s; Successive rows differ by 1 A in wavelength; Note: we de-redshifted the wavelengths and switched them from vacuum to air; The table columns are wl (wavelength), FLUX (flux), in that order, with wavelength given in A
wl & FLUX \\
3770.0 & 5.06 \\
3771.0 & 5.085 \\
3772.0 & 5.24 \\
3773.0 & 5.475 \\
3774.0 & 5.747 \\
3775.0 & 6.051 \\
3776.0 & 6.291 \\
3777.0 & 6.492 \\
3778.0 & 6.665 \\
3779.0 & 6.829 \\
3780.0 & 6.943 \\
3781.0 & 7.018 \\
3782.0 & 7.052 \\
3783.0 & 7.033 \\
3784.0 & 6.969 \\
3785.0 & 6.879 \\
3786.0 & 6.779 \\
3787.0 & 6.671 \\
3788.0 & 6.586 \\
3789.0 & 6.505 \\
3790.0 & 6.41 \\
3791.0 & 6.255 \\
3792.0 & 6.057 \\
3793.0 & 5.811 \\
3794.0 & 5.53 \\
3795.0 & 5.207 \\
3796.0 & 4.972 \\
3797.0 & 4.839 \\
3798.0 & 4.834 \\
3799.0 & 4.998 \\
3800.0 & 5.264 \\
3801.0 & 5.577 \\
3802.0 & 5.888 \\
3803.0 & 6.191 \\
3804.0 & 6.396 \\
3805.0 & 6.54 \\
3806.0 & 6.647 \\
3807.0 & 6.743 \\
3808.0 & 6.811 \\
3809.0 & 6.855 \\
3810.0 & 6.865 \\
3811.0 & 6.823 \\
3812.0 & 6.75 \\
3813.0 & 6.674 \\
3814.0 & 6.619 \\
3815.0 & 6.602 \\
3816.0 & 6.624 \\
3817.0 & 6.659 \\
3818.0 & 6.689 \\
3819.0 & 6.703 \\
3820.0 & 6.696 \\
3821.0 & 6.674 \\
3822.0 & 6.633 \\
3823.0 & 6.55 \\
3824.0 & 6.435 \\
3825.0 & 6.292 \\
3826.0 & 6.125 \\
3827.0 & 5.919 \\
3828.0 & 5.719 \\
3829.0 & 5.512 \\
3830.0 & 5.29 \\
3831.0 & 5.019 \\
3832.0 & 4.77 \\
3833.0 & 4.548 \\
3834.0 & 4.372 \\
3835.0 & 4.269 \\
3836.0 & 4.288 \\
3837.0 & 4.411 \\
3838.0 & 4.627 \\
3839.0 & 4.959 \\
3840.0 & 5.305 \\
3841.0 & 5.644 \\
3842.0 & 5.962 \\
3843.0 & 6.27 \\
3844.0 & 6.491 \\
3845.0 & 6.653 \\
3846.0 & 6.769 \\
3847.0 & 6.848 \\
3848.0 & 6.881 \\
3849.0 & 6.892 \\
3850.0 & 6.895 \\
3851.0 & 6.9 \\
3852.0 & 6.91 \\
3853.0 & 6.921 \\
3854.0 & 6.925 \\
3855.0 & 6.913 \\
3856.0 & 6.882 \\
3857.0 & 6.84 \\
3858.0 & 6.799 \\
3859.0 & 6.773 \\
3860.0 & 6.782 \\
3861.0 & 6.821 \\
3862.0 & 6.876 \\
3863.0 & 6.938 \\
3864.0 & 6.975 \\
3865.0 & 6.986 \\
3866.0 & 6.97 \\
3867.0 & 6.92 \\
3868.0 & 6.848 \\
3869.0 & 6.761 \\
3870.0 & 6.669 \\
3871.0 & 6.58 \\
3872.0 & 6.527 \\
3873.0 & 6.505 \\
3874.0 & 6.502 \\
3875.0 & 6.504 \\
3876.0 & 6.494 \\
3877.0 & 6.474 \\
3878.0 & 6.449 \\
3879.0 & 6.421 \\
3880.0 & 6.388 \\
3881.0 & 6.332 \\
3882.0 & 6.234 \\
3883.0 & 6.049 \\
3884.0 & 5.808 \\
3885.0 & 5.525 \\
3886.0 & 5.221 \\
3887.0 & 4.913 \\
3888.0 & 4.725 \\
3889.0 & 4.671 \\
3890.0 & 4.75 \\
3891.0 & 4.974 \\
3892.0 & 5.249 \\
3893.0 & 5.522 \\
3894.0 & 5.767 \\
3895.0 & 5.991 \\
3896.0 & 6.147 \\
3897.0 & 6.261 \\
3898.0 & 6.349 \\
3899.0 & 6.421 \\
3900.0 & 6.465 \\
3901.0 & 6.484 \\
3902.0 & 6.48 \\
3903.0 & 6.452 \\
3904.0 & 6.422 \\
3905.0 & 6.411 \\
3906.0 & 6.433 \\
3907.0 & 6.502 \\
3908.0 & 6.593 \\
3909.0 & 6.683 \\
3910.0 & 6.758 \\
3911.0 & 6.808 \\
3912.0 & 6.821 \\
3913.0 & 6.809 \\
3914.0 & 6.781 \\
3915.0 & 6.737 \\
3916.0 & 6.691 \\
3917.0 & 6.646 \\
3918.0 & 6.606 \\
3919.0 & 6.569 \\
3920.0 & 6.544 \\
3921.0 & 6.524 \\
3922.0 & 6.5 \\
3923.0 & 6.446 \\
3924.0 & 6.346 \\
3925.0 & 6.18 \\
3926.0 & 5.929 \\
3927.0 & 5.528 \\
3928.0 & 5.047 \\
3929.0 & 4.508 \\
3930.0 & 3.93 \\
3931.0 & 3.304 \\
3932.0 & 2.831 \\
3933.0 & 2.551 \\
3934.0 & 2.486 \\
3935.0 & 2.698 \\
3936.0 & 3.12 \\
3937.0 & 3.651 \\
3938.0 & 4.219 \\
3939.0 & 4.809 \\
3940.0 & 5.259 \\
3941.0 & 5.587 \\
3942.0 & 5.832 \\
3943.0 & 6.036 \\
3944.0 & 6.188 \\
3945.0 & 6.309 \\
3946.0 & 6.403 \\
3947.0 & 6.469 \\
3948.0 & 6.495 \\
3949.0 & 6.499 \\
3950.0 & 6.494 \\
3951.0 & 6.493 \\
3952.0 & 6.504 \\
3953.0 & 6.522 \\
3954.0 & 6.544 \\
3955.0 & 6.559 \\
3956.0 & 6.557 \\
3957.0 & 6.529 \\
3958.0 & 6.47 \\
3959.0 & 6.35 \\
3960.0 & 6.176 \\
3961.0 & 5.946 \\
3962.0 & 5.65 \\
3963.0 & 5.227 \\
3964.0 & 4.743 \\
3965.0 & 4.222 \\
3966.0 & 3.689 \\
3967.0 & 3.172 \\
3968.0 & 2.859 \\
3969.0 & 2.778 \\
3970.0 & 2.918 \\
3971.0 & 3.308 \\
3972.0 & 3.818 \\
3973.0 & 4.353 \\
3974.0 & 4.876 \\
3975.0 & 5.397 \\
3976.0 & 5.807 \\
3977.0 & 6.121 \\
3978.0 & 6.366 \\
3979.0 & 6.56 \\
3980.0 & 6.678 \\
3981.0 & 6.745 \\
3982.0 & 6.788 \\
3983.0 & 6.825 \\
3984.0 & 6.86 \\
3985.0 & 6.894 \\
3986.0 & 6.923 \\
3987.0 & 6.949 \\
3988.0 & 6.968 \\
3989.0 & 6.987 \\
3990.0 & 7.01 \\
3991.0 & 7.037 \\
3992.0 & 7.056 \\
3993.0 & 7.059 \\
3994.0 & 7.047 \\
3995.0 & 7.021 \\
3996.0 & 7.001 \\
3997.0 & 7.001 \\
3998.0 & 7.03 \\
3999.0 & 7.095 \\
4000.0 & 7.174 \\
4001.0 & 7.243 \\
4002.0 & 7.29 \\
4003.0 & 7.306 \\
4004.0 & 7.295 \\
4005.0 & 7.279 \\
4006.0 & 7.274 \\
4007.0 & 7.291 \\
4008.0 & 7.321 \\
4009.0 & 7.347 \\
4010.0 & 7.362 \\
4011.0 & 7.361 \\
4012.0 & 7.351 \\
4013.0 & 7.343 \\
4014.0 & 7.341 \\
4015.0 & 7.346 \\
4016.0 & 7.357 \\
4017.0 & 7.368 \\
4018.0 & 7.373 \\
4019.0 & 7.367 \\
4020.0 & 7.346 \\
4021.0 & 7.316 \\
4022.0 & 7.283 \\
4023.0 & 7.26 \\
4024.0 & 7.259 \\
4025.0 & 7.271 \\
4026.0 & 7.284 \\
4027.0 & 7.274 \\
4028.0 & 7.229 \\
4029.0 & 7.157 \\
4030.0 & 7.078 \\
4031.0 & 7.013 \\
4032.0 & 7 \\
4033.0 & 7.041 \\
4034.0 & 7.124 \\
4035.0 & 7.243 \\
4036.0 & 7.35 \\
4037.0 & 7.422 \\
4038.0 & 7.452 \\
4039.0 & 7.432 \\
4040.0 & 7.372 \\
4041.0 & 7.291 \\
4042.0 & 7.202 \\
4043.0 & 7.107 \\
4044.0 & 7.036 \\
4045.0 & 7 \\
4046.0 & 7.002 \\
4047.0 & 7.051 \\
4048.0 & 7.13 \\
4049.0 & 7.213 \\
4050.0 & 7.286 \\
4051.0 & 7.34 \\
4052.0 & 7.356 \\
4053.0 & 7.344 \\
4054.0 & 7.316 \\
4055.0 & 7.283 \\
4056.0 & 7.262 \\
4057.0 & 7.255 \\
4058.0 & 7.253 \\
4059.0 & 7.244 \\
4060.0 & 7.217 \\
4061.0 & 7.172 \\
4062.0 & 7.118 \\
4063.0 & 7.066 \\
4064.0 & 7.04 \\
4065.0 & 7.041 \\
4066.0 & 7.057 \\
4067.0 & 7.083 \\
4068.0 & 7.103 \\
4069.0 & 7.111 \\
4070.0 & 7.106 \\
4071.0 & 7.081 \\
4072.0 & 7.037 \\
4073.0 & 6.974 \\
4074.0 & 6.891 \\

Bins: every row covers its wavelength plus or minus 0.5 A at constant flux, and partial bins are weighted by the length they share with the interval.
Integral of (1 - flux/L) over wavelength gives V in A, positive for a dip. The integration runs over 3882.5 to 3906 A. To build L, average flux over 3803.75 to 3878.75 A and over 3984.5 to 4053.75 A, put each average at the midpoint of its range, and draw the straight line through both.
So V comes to 2.9 A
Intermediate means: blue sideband 6.35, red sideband 7.2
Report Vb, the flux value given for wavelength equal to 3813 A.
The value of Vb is 6.674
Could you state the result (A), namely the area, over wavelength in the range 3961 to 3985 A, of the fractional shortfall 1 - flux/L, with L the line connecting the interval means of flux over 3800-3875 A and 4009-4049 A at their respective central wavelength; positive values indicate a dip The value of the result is 6.5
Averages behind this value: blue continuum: 6.32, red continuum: 7.25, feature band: 5.09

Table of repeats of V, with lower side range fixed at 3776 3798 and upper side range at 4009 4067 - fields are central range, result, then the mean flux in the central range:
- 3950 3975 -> 6.6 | 5.13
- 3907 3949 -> 7.6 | 5.59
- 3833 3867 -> 1.4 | 6.28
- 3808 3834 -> 0.9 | 6.22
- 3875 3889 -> 1.6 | 5.9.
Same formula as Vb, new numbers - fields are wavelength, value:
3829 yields 5.512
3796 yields 4.972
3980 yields 6.678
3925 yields 6.18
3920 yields 6.544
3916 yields 6.691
